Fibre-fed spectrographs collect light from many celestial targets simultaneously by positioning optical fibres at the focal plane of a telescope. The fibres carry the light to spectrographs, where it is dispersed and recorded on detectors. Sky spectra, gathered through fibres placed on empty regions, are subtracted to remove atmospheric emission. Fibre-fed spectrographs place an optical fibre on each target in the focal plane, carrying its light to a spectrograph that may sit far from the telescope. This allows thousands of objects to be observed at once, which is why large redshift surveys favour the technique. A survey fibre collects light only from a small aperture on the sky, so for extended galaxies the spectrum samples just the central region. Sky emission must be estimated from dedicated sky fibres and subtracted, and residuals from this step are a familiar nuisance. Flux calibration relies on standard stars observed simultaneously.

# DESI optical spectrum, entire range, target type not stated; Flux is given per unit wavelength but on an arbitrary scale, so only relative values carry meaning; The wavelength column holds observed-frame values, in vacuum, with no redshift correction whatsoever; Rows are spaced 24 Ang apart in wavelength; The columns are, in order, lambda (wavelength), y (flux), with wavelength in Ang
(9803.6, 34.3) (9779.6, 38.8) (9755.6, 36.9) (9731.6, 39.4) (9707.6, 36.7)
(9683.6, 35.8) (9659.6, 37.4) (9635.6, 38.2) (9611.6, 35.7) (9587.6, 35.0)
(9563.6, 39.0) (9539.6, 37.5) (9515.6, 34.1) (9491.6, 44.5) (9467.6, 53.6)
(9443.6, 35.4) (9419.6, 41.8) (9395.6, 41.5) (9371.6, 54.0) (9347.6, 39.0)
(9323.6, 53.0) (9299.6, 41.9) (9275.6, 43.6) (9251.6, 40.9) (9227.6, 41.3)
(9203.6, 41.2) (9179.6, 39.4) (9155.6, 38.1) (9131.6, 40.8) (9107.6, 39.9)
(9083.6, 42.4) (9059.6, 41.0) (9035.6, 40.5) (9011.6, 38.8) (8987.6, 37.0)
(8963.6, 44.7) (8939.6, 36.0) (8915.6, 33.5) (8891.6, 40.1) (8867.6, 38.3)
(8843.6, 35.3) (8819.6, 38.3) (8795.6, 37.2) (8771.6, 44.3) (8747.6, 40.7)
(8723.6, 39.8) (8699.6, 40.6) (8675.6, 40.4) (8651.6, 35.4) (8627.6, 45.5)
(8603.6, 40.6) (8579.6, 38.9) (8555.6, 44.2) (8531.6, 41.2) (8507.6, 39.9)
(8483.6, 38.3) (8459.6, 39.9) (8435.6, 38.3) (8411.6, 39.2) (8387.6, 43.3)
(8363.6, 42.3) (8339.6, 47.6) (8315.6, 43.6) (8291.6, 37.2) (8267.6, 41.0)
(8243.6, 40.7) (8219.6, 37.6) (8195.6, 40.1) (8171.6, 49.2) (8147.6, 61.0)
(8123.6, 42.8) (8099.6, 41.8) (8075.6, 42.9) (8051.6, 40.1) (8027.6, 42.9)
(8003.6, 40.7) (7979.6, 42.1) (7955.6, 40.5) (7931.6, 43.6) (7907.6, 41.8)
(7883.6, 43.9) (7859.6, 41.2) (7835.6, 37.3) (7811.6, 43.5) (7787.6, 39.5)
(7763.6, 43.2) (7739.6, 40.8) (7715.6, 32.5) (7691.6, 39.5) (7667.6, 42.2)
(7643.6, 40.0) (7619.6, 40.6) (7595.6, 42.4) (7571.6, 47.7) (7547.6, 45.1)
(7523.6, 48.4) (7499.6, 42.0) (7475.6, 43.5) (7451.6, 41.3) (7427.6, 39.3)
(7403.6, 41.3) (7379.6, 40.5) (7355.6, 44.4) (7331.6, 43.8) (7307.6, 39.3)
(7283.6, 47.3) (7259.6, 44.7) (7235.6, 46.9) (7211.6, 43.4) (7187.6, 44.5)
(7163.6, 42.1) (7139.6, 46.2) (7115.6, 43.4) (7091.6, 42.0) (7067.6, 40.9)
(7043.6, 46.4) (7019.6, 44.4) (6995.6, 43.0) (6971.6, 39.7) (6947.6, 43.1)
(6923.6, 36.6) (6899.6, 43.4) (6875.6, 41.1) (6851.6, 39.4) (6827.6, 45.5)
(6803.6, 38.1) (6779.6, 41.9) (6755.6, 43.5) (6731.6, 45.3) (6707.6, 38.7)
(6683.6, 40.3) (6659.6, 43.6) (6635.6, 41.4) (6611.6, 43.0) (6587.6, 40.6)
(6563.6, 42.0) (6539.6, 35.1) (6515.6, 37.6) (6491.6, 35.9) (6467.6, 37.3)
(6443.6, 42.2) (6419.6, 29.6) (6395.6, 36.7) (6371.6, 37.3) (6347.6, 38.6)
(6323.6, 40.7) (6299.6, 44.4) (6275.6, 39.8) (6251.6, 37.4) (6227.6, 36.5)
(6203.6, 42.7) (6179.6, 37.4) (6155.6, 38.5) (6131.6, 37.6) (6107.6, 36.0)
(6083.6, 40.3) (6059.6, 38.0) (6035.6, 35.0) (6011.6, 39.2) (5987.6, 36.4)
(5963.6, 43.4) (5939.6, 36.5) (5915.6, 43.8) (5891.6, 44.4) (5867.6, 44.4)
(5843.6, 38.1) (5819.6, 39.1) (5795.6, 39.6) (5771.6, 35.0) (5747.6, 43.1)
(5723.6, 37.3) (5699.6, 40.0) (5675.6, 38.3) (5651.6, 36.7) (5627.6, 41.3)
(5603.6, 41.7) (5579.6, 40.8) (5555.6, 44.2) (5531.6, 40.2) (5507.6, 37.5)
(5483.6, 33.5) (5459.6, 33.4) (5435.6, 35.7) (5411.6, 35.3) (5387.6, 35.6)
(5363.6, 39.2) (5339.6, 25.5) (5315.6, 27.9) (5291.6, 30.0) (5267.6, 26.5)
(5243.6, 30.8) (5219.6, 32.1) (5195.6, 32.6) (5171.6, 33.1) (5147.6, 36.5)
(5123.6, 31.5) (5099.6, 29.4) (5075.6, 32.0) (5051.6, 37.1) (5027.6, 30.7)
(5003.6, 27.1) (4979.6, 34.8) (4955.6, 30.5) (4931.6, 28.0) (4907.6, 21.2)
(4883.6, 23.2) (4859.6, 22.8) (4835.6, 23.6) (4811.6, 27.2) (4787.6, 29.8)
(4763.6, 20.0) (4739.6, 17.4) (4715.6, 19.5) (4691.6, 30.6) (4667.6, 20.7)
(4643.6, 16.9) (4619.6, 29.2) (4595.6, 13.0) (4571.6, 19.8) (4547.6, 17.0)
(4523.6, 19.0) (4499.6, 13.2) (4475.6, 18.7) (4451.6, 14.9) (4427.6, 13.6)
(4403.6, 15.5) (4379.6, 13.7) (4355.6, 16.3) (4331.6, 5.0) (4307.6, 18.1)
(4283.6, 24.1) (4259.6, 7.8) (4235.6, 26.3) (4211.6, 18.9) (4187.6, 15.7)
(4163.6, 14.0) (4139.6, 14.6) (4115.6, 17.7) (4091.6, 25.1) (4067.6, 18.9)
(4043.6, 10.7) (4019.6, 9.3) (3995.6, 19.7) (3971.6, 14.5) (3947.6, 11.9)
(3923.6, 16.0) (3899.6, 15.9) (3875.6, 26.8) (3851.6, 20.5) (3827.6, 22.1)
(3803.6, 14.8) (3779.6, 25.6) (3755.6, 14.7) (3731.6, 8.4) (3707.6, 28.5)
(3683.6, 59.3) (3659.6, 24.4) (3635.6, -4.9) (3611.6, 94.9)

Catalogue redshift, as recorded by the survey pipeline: 0.24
